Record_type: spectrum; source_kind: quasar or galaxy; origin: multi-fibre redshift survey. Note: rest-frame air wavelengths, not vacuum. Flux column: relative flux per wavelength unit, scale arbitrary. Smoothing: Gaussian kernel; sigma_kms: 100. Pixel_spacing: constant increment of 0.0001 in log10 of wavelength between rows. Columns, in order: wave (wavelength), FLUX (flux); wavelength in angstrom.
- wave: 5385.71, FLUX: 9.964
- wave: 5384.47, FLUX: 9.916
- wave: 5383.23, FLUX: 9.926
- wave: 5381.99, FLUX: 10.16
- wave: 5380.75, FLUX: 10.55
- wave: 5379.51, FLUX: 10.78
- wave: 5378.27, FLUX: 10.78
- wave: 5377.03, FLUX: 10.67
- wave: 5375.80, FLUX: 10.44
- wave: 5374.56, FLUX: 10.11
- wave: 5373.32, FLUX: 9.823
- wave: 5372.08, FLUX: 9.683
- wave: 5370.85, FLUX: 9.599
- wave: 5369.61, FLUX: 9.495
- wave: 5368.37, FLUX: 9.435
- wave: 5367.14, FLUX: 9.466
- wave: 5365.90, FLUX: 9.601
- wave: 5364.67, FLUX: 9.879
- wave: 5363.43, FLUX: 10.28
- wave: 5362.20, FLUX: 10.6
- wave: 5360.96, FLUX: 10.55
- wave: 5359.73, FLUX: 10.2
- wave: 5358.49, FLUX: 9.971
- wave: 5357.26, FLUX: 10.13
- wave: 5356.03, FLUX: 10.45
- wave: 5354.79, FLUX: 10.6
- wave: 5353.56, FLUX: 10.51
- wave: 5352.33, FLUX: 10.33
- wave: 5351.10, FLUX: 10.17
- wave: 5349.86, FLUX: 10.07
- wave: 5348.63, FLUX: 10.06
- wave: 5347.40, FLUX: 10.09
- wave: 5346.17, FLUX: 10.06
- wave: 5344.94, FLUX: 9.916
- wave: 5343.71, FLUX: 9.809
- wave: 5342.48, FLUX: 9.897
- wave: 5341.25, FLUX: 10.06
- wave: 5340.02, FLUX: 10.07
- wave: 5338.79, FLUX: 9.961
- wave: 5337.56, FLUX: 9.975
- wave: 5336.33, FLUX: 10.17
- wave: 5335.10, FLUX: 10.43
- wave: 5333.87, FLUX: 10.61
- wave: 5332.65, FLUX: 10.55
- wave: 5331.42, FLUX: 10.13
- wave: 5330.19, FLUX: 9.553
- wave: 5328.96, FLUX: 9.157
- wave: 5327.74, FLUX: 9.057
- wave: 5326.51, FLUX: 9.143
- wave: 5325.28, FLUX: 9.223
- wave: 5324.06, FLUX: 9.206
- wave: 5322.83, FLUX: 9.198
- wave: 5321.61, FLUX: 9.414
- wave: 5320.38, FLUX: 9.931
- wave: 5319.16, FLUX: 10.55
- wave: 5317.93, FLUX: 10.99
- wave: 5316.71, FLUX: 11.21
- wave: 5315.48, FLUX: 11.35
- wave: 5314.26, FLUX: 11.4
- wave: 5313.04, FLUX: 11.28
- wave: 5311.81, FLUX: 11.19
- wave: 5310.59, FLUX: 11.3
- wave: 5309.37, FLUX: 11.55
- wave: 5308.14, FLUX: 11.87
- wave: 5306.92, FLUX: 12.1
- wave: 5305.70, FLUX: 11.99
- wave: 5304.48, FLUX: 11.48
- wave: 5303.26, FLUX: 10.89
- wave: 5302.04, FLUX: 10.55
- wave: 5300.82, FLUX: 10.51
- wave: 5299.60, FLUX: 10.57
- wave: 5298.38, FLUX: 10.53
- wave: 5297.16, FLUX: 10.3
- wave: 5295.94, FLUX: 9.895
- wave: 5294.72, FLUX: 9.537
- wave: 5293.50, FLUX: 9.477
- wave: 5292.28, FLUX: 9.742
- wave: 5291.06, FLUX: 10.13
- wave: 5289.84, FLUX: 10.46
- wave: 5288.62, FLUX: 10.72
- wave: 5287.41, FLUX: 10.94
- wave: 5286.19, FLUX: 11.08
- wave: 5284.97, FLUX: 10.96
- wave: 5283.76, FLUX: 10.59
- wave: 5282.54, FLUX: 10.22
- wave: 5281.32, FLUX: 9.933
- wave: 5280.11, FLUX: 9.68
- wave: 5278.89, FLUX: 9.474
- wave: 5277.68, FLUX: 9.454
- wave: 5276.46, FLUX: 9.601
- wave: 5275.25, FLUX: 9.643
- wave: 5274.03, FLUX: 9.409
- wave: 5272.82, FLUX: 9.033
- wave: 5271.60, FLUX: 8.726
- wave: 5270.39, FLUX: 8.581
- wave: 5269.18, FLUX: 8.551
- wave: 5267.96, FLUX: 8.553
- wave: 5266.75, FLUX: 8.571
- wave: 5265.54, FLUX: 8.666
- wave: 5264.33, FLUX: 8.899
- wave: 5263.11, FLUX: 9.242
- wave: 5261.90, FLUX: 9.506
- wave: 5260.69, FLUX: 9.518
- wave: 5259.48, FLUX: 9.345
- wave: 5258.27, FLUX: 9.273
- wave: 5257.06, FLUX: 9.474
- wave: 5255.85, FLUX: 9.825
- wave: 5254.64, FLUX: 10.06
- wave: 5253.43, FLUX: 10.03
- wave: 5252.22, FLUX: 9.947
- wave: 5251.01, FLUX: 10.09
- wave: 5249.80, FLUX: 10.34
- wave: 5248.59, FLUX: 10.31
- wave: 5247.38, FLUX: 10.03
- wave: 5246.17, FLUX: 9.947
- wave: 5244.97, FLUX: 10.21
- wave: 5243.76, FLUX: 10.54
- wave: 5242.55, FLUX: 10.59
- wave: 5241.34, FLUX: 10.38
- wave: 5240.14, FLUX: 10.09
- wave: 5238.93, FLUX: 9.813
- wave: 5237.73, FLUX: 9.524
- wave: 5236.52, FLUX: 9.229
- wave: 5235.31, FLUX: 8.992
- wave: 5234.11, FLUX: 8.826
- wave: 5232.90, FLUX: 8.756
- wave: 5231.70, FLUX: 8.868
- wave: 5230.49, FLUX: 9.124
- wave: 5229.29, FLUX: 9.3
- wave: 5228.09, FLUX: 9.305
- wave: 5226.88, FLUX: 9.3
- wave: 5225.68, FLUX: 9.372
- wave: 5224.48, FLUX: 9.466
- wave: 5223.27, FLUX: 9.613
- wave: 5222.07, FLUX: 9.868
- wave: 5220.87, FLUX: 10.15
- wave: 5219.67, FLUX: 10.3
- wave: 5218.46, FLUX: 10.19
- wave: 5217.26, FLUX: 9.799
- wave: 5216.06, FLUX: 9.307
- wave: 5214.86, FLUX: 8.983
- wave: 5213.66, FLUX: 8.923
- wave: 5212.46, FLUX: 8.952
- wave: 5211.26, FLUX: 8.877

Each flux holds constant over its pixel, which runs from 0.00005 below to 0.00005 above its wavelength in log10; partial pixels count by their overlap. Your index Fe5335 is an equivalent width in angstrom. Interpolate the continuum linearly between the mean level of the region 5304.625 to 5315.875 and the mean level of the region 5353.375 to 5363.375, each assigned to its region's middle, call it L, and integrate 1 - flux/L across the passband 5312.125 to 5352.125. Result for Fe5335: 3.3 angstrom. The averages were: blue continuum 11.6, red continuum 10.4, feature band 10.1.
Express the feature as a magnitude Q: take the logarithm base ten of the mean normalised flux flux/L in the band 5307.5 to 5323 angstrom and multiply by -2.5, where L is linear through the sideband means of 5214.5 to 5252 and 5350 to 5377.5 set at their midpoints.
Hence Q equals -0.10 mag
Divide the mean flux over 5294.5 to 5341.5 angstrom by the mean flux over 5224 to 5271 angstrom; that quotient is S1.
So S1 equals 1.1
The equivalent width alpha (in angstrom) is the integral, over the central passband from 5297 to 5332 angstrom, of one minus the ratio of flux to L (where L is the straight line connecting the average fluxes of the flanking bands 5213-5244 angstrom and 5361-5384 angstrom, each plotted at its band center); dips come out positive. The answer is -2.4 angstrom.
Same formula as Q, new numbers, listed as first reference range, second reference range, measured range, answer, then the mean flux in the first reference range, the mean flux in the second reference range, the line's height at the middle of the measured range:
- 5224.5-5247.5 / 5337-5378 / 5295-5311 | -0.121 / 9.58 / 10.1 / 9.85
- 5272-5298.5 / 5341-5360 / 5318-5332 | 0.059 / 10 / 10.1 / 10.1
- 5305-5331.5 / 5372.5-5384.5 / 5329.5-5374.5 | 0.036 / 10.5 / 10.3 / 10.4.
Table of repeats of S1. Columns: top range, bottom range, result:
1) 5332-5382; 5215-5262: 1.05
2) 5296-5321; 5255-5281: 1.20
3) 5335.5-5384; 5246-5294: 1.04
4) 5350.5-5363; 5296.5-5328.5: 0.97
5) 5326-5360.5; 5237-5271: 1.04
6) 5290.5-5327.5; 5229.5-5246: 1.10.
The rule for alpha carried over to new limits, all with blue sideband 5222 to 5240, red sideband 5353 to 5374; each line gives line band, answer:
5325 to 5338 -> 0.01 angstrom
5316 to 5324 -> -0.31 angstrom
